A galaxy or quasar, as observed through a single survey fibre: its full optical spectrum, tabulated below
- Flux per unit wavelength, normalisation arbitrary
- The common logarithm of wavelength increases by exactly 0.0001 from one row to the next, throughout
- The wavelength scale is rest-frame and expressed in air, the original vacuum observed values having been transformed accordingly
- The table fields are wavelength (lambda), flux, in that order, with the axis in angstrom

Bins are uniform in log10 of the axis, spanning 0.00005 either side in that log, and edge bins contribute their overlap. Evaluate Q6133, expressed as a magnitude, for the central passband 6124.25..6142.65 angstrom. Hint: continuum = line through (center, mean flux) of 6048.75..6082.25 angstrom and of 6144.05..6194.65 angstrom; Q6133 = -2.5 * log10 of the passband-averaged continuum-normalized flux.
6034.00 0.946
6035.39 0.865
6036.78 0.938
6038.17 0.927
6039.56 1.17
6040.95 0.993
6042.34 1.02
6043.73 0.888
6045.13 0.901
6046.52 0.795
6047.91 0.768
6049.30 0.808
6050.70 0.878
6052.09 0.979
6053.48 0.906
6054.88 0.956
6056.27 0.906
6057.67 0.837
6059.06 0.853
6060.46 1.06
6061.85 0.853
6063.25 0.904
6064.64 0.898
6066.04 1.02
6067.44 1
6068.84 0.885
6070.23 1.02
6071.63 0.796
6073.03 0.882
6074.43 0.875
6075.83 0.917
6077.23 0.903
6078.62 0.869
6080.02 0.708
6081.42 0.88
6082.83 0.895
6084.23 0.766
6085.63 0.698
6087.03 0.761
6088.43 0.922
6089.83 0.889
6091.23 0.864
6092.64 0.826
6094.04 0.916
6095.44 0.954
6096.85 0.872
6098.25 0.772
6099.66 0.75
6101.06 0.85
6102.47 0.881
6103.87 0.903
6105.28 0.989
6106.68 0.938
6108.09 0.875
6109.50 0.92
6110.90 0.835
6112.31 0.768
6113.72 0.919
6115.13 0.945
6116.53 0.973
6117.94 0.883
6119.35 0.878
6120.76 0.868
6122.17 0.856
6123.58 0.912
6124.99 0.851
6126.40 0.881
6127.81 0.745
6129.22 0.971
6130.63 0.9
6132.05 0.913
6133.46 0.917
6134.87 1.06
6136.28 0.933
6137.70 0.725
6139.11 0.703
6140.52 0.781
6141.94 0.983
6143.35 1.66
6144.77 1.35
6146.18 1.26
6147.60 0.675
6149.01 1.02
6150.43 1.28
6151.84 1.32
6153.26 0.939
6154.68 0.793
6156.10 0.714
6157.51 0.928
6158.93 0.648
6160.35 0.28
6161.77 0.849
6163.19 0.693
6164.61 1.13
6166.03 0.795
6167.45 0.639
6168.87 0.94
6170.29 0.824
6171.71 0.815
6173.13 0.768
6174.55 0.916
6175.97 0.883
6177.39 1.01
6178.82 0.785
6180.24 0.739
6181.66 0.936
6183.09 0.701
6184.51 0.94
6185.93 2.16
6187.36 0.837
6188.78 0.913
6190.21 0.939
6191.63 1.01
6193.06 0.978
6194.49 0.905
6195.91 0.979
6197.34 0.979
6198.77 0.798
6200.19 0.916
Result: 0.05 mag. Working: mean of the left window 0.9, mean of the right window 0.926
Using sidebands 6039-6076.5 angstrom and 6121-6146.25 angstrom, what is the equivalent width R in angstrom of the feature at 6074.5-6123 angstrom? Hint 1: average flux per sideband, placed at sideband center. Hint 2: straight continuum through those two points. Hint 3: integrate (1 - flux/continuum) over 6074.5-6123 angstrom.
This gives 3.75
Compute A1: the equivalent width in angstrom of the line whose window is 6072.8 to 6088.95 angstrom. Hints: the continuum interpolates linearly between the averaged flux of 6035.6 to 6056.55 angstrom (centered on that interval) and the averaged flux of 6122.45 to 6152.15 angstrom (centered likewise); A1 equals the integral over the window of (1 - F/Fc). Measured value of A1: 1.9 angstrom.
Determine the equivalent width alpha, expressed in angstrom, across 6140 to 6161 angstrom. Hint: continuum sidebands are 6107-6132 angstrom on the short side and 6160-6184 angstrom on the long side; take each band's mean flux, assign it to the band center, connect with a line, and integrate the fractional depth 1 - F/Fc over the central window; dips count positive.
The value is -3.3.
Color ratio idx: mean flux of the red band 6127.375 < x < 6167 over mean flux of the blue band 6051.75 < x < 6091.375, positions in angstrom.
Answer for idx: 1.0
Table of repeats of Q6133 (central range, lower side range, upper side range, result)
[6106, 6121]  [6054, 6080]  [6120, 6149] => 0.053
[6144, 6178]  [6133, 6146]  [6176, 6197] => 0.127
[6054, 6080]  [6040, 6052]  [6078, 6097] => -0.049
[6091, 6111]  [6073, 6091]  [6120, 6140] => -0.029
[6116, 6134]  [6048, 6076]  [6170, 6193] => 0.053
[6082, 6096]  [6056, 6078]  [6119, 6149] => 0.093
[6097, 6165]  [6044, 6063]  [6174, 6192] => 0.042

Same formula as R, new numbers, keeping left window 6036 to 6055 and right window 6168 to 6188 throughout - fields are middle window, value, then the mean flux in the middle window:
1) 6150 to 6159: -0.2 angstrom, 0.957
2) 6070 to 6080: 0.6 angstrom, 0.876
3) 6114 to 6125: 0.4 angstrom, 0.9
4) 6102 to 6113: 0.5 angstrom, 0.889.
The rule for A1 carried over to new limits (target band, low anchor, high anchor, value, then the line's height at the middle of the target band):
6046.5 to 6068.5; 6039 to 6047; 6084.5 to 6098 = 0.5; 0.928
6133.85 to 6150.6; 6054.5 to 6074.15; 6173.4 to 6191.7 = -1.2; 0.956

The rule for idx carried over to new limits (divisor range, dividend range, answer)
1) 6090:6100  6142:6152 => 1.41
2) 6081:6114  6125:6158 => 1.13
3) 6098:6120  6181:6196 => 1.17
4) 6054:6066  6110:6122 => 0.97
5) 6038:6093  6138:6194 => 1.05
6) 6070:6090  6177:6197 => 1.17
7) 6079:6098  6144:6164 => 1.09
